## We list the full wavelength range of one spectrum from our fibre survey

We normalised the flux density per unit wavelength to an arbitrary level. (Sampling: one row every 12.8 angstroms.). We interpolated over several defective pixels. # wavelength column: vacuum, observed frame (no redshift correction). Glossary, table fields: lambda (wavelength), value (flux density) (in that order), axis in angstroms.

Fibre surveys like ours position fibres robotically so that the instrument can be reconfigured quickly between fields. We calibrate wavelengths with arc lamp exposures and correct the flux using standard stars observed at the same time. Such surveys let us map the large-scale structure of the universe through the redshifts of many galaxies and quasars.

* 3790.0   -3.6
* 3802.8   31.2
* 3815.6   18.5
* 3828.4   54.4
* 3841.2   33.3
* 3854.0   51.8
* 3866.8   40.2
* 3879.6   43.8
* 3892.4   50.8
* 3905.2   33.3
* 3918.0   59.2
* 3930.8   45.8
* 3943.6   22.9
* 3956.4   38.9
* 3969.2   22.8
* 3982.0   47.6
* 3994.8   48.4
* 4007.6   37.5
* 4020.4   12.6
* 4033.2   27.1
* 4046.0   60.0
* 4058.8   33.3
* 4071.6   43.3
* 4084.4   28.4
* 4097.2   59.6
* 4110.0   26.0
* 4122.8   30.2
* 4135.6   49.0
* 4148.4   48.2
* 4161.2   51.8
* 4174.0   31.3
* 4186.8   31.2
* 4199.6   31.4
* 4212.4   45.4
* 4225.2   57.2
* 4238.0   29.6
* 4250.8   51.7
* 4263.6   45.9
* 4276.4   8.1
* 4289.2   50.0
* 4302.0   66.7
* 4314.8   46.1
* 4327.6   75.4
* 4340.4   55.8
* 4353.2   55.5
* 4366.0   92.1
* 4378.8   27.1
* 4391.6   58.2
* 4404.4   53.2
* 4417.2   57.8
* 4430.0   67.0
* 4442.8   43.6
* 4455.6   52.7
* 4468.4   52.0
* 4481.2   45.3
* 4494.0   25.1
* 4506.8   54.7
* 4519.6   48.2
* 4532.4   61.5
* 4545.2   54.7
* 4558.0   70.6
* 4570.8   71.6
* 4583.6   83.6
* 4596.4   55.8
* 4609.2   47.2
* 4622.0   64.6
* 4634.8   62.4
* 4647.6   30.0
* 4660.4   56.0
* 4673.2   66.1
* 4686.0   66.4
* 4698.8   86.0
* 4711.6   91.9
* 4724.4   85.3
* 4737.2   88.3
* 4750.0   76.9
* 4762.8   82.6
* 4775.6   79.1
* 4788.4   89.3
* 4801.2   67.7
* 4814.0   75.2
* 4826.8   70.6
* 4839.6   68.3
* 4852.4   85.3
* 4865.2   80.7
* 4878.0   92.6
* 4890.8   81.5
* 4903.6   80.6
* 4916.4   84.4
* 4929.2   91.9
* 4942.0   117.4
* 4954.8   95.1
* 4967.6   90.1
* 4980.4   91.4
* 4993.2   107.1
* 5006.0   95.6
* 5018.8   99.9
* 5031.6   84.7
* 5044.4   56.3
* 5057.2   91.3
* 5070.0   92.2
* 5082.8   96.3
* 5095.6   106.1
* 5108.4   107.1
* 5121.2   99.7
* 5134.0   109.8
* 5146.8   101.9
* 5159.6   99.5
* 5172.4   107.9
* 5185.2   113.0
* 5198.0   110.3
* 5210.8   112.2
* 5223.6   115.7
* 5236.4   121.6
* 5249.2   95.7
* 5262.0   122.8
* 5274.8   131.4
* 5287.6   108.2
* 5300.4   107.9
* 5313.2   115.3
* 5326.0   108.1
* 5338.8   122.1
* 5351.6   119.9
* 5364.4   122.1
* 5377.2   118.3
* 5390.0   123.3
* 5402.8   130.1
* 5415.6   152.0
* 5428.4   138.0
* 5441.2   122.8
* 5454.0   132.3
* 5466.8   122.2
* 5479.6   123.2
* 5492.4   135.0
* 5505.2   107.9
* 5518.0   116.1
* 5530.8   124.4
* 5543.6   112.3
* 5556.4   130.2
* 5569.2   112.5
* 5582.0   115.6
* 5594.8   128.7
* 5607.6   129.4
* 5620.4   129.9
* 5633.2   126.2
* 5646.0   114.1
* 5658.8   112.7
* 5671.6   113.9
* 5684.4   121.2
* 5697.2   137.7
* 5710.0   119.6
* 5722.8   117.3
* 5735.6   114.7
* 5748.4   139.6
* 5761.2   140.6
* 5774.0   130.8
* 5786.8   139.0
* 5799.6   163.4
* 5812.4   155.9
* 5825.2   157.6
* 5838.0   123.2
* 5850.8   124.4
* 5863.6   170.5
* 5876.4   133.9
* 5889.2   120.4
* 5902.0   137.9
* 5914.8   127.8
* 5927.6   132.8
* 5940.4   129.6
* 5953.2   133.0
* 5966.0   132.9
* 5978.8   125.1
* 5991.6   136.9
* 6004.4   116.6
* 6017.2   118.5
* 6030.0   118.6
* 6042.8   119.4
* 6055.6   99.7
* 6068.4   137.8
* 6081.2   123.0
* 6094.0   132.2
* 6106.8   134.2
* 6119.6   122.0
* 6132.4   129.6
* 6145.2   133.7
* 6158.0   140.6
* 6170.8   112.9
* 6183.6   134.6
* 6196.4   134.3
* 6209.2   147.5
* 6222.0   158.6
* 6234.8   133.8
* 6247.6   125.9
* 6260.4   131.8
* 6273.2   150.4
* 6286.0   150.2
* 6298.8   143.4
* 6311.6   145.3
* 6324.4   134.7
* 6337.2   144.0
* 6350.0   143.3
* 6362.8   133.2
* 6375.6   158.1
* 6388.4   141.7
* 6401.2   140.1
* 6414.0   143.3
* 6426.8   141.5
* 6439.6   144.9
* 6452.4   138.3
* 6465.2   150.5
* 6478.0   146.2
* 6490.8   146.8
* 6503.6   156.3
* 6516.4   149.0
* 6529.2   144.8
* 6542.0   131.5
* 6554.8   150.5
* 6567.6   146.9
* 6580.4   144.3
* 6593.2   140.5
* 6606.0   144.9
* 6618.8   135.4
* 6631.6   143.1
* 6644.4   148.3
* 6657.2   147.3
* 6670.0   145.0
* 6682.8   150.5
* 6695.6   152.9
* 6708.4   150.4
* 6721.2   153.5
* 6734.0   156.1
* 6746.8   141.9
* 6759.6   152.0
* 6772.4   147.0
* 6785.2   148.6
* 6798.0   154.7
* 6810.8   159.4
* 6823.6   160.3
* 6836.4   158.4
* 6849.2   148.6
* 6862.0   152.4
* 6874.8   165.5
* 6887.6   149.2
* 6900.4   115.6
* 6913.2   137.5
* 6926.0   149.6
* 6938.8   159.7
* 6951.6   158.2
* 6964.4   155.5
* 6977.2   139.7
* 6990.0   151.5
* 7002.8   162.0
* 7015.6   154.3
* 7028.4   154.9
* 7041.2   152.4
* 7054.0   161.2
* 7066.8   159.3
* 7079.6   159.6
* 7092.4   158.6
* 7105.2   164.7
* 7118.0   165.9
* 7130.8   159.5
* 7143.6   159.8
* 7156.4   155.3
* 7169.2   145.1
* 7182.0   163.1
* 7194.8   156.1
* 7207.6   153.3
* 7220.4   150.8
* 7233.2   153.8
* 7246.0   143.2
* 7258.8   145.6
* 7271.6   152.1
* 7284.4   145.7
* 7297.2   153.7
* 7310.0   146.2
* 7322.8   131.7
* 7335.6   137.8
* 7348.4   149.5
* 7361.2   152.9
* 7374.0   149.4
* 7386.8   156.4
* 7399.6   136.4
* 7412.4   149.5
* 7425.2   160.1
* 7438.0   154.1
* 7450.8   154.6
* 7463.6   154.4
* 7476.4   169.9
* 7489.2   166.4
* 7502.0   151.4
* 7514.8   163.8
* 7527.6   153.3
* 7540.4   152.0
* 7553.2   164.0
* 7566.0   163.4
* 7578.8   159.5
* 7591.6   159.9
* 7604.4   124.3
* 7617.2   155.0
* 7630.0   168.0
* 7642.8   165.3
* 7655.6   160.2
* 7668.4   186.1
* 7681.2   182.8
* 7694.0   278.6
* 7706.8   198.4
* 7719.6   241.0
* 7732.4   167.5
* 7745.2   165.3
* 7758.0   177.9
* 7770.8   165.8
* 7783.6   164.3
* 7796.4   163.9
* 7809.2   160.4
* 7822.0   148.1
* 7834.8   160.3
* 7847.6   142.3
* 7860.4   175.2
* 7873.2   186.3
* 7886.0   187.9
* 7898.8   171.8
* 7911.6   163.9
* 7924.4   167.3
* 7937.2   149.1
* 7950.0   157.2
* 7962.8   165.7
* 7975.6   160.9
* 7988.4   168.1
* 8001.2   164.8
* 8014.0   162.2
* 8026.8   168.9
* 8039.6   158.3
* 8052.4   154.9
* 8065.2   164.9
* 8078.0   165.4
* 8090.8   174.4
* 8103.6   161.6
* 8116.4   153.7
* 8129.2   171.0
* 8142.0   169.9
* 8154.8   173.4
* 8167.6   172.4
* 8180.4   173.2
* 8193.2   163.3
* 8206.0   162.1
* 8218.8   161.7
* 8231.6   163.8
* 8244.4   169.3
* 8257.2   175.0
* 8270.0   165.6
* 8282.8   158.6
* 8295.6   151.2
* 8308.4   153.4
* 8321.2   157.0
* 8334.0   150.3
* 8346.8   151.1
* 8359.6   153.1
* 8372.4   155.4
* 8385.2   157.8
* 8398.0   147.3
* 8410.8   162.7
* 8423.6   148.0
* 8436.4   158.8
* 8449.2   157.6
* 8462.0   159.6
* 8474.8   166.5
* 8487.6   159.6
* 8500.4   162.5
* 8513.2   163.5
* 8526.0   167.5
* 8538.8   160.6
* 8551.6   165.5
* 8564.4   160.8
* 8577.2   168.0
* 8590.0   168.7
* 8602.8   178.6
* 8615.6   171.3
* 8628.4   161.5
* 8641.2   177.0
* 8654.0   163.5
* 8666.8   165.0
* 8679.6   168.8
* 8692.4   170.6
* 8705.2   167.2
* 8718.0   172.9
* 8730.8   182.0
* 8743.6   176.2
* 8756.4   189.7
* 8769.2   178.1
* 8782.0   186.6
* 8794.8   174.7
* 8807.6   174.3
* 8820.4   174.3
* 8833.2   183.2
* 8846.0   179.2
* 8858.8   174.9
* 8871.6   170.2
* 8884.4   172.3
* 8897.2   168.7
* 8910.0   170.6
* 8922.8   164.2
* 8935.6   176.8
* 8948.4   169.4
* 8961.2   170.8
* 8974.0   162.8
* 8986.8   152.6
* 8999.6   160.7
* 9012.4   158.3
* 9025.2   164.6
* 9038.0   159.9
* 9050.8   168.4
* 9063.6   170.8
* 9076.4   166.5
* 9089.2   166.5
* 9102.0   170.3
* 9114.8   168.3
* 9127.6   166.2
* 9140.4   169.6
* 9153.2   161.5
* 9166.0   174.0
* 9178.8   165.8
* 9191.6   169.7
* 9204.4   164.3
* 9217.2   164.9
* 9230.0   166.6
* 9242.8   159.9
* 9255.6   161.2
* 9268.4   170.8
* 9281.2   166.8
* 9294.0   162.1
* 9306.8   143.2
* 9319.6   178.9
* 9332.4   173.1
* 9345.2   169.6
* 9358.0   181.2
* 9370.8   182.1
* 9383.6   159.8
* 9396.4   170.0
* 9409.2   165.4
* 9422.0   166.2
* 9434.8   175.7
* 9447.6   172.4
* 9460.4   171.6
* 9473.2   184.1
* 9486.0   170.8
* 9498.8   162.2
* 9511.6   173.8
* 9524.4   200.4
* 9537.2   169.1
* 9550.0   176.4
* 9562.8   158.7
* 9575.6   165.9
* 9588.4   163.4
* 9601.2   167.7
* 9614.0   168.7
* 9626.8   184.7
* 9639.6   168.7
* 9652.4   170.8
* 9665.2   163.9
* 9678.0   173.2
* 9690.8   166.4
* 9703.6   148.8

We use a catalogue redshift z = 0.171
